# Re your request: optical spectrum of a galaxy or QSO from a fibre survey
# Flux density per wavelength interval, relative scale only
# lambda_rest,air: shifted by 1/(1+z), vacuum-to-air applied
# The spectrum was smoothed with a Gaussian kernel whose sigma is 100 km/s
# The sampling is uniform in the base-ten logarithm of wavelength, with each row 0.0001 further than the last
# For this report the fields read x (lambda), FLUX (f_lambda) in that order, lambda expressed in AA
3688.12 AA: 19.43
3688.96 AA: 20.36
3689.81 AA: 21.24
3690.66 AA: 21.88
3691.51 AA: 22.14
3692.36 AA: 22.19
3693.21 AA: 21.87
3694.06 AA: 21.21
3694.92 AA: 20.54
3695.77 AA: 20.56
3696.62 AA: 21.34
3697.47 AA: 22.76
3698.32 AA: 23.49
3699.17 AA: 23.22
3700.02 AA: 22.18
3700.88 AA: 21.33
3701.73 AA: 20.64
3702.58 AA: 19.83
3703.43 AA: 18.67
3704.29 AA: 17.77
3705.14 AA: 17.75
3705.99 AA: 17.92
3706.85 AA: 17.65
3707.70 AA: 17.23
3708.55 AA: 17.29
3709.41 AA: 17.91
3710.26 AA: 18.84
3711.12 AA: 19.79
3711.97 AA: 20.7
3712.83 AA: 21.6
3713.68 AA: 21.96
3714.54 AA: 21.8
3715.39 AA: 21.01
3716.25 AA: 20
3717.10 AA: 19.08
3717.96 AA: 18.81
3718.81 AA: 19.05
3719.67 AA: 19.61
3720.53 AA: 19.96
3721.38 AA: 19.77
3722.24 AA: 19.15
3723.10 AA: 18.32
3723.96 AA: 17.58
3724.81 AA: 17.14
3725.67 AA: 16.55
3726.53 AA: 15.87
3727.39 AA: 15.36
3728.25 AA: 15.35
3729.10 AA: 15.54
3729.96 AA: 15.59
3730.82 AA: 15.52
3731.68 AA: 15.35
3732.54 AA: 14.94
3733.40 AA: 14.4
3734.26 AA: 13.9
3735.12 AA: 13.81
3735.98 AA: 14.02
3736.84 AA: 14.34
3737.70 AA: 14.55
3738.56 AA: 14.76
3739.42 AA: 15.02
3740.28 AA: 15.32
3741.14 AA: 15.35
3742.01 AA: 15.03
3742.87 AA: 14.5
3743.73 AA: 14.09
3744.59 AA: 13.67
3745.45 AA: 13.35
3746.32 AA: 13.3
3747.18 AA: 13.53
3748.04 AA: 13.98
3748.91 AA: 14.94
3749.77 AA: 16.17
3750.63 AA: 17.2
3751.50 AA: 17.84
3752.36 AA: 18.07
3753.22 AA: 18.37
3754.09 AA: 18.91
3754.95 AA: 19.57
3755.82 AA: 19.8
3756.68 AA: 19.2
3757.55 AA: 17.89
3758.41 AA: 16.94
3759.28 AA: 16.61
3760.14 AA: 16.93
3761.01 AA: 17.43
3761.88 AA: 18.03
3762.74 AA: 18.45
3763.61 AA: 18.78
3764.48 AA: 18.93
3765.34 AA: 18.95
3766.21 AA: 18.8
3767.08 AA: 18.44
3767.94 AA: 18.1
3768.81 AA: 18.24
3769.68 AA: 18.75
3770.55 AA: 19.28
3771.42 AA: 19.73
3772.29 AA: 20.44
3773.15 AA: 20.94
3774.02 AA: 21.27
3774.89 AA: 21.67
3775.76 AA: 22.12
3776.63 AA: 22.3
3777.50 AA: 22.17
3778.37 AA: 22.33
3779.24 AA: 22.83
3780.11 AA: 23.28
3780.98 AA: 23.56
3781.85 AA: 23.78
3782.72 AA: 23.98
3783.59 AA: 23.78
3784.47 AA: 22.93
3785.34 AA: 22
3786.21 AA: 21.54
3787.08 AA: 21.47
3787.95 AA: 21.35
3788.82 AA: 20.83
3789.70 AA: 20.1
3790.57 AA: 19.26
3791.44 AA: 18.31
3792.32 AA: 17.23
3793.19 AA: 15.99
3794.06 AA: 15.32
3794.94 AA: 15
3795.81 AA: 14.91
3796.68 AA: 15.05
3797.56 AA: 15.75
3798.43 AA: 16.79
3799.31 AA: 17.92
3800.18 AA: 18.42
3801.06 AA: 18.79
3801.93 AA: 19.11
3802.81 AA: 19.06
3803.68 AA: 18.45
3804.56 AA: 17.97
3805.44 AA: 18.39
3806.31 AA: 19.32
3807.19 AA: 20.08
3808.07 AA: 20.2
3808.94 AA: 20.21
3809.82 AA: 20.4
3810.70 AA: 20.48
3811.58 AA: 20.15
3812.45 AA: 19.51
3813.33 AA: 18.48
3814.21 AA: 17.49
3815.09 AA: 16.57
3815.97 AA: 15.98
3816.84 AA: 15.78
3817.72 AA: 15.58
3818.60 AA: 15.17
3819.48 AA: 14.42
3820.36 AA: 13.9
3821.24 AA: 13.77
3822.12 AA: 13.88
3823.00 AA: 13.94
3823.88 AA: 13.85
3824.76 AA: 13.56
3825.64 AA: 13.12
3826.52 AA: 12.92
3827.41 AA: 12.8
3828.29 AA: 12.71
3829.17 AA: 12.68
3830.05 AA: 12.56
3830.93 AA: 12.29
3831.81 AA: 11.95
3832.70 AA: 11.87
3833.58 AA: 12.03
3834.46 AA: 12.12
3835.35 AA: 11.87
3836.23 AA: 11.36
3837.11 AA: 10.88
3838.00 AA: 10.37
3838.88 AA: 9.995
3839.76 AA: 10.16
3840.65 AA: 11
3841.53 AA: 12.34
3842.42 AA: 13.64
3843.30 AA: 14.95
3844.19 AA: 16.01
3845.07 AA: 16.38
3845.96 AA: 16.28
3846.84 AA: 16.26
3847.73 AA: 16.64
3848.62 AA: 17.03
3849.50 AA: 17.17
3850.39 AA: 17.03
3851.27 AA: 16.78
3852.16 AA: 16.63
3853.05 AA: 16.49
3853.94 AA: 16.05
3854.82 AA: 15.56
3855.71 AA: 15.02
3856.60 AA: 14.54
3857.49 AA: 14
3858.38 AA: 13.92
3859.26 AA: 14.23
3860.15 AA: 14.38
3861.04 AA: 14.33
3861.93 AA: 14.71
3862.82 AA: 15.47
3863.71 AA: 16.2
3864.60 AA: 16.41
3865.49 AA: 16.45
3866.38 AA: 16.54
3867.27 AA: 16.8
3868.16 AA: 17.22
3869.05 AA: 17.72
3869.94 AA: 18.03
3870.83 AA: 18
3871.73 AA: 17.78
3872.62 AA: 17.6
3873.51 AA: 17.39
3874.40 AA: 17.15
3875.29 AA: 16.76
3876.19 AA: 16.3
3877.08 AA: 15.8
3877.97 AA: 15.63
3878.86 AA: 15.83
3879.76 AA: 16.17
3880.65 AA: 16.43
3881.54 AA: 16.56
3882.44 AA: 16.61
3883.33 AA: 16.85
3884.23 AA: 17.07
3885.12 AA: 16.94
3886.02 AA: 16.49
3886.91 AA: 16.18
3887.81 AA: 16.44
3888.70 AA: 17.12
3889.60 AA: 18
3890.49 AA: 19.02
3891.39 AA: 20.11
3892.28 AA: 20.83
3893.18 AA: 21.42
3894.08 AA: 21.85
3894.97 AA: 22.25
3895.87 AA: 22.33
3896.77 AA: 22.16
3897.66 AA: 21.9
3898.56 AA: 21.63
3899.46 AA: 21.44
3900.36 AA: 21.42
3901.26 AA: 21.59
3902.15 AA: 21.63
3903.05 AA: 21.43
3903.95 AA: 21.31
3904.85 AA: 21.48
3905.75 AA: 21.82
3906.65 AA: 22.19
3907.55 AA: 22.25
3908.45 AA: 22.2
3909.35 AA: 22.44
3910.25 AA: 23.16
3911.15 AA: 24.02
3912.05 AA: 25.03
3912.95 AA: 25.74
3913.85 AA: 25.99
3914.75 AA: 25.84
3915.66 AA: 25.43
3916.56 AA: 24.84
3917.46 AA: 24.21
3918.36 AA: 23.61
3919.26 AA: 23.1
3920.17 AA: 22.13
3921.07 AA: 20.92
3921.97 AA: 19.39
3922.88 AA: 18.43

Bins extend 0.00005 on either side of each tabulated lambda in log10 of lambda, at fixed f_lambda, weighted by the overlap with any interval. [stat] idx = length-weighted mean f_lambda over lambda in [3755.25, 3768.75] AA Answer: 18.2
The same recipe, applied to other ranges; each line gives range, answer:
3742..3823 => 18.4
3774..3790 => 22.3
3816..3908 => 16.3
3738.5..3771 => 16.9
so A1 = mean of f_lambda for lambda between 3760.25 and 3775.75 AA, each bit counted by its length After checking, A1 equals 19.2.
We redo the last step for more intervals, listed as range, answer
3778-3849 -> 16.6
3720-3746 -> 15.6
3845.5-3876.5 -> 16.3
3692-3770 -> 17.9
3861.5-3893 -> 17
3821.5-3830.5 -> 13.2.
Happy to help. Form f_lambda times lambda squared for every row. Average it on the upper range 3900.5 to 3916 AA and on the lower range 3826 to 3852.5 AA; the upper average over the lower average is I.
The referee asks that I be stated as 1.77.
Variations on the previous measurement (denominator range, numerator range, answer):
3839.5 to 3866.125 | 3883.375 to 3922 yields 1.45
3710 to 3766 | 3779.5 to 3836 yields 1.04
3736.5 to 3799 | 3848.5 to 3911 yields 1.05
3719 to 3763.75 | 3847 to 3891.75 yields 1.08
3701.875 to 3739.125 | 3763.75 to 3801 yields 1.17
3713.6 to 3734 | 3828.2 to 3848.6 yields 0.78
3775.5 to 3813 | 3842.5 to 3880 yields 0.85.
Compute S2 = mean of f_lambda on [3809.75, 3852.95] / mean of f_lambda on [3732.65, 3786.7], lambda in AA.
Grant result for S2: 0.8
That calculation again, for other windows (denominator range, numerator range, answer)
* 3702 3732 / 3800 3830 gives 0.91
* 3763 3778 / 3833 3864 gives 0.72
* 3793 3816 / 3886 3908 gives 1.14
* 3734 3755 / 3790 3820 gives 1.16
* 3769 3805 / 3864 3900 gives 0.91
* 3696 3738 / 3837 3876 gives 0.84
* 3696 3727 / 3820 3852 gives 0.69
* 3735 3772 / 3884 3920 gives 1.29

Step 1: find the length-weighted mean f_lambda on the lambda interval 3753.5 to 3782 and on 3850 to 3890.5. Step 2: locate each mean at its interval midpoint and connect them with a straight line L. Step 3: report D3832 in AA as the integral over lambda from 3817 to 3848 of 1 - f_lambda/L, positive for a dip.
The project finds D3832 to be 7.68 AA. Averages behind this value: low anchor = 19.8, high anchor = 16.3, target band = 13.2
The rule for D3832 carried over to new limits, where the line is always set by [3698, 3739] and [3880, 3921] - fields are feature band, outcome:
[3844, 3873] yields 6.05 AA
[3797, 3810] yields 0.56 AA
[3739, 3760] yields 2.68 AA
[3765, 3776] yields -0.46 AA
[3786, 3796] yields 0.42 AA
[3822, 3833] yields 3.86 AA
